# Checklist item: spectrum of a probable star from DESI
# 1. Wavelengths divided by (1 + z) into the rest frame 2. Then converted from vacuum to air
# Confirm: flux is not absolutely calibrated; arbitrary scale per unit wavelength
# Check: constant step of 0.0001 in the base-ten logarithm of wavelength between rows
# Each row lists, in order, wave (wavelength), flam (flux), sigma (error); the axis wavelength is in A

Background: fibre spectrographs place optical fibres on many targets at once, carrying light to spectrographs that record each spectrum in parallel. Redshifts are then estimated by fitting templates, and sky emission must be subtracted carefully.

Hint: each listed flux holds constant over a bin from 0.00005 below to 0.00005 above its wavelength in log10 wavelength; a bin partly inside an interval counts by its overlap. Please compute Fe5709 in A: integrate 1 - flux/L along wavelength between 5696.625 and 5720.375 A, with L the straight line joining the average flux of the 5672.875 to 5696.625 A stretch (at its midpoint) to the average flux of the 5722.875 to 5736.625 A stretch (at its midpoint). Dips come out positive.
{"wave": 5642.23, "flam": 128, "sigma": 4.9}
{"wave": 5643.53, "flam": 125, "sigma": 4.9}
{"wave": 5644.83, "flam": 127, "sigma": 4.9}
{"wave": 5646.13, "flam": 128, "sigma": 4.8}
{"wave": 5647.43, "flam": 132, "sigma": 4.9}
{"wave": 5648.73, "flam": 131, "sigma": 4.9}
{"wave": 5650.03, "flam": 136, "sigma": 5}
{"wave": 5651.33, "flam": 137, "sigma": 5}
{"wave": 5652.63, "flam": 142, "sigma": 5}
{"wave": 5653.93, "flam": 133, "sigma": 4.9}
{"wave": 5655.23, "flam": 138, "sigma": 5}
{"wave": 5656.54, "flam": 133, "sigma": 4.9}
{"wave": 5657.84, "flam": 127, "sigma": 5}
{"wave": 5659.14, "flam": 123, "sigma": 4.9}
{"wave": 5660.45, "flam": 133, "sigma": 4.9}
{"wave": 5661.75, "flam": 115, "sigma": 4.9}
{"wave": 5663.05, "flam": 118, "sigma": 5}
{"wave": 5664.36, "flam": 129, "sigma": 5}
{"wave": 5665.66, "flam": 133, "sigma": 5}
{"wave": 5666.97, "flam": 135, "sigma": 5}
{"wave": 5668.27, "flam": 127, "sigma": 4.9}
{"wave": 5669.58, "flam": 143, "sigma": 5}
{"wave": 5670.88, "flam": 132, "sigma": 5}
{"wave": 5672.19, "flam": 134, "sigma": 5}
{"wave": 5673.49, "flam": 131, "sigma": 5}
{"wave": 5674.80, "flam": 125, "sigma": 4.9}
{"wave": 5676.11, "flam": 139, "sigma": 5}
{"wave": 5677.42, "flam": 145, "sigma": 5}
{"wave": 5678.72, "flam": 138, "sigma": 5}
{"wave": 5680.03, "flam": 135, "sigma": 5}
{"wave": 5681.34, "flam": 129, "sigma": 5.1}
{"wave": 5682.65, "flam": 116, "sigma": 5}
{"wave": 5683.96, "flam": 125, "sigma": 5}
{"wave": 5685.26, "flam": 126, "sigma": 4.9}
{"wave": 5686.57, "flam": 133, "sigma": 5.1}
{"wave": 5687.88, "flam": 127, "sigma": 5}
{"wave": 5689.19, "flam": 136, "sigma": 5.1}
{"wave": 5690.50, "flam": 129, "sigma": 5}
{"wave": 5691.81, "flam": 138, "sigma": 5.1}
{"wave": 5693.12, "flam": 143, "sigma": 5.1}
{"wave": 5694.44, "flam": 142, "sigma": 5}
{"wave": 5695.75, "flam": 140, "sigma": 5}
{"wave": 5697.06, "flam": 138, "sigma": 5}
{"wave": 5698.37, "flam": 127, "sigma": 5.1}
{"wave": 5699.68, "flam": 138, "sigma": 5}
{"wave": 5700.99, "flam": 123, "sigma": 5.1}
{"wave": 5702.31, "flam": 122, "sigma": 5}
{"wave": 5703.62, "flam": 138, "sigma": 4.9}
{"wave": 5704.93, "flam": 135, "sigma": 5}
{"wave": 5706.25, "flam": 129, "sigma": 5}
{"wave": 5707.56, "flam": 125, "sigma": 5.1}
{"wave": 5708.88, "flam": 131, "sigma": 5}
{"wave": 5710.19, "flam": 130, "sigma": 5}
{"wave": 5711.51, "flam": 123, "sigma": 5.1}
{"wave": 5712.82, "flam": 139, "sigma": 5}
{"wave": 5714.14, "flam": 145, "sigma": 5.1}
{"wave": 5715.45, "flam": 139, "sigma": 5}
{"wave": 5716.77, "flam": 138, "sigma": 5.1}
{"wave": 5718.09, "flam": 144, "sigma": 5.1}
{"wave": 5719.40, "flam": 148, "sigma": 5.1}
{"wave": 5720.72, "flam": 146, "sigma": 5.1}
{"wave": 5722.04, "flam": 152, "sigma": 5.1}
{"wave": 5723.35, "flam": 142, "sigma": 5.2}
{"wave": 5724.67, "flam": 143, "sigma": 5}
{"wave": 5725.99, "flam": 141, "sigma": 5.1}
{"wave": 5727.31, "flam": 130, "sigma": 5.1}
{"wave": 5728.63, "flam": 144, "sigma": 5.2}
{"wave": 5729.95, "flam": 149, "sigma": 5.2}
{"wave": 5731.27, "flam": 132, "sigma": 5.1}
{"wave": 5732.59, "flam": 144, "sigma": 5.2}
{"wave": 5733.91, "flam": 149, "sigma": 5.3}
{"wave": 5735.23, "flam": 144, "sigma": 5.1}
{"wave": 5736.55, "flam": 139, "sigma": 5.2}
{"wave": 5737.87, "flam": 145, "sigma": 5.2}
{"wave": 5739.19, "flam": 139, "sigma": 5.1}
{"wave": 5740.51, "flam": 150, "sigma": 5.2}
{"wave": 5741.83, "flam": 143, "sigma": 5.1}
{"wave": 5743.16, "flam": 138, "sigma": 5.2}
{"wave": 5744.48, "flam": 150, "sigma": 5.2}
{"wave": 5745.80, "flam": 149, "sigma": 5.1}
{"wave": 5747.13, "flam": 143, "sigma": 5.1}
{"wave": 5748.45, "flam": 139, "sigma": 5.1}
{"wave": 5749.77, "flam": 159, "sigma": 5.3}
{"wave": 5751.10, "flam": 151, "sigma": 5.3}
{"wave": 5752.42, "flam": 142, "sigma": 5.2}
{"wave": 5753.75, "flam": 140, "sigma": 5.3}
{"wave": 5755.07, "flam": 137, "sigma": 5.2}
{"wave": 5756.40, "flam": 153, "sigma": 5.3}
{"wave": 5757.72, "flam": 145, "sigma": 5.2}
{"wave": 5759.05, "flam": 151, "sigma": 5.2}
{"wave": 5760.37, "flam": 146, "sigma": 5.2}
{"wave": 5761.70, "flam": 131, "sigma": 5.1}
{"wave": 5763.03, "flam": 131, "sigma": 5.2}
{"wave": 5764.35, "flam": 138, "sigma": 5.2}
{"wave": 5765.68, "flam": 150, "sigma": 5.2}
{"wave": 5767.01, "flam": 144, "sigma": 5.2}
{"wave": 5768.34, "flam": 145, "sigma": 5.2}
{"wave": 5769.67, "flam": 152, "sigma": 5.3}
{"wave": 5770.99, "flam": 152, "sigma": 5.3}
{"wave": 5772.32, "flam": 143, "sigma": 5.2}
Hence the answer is 0.6 A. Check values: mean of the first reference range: 133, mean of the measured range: 134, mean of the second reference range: 142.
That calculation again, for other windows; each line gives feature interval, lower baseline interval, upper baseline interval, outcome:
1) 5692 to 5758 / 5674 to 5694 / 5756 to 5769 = -1.07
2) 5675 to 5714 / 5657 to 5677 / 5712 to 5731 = 1.05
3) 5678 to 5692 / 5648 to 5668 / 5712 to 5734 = 0.58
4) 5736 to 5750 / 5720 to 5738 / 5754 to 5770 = -0.15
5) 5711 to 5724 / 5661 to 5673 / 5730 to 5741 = -0.21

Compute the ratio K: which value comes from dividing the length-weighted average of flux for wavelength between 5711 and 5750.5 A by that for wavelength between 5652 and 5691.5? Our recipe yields 1.1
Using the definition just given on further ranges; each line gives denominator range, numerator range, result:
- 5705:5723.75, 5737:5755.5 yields 1.05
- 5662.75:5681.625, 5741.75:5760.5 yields 1.09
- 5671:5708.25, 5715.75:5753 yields 1.09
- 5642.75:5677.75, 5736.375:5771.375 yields 1.10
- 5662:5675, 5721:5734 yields 1.09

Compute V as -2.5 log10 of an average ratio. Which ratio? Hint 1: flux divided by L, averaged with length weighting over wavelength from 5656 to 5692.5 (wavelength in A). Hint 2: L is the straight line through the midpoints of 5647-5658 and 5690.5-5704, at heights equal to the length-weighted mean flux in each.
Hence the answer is 0.03 mag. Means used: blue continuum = 135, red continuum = 135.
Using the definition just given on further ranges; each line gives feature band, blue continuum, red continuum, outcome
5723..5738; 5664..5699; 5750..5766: -0.02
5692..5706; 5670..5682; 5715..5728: 0.03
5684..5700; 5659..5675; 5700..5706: -0.04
